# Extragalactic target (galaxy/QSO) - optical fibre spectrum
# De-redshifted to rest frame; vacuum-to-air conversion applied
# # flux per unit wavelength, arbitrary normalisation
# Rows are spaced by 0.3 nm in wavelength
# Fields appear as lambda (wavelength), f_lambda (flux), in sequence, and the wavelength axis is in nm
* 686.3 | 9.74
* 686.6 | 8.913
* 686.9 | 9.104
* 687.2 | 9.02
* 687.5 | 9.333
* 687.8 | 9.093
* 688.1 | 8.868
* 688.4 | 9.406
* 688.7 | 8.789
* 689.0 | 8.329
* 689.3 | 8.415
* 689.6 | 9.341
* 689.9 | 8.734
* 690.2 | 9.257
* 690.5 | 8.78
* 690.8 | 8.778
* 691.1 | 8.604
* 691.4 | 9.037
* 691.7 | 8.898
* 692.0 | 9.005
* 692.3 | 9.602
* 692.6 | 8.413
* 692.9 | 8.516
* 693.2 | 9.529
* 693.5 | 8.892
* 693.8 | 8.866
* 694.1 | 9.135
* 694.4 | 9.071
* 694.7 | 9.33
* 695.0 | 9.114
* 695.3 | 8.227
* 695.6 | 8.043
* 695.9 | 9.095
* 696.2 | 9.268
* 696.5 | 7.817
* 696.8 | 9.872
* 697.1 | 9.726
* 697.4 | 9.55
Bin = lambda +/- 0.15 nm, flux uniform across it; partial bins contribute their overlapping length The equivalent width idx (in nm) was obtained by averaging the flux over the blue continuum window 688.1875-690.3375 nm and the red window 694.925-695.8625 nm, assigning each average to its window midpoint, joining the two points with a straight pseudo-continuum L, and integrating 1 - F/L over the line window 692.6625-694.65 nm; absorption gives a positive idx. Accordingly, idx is -0.09 nm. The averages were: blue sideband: 8.89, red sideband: 8.49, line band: 8.99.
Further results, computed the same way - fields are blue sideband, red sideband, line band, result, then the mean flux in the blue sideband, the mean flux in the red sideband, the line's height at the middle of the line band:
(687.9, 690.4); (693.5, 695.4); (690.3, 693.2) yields 0.014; 8.89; 8.97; 8.93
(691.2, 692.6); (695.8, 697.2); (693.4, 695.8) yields 0.068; 9.04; 9.14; 9.1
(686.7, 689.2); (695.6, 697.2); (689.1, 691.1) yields 0.032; 8.98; 9.03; 8.99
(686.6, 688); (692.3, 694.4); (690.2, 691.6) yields 0.025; 9.1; 8.96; 9.02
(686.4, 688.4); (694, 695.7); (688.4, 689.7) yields 0.038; 9.1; 8.83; 9.04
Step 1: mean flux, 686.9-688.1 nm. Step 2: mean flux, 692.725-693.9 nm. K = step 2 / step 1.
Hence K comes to 0.98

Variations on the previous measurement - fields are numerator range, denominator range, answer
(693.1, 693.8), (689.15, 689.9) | 1.03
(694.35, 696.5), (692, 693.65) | 0.98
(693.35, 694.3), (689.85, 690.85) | 1.01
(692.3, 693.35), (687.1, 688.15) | 0.98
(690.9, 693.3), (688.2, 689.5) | 1.02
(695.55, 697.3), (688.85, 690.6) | 1.03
